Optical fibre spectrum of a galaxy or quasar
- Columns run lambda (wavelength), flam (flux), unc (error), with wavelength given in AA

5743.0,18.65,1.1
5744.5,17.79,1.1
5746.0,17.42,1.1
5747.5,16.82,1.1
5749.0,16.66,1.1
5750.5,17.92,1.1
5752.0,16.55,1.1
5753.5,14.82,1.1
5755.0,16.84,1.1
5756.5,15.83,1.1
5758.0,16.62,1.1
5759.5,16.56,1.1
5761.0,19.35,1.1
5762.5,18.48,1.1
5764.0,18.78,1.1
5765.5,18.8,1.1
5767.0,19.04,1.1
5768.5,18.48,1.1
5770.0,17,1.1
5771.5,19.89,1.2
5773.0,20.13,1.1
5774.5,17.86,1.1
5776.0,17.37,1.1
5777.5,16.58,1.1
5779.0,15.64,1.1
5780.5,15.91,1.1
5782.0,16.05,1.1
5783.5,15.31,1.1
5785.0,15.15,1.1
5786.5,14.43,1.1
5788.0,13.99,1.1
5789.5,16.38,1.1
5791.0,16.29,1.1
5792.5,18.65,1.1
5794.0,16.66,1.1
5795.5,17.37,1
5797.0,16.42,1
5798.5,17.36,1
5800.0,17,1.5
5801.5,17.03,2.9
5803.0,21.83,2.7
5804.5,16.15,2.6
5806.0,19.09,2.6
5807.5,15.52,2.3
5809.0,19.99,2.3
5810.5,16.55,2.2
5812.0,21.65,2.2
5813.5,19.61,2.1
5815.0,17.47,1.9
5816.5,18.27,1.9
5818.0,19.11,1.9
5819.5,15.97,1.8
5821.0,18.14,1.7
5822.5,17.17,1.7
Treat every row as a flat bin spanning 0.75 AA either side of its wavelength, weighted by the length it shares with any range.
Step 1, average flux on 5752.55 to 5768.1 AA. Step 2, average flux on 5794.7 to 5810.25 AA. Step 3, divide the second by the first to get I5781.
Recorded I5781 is 1.01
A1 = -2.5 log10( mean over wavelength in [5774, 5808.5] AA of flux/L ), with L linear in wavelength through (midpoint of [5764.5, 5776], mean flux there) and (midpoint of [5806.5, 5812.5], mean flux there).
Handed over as 0.11 mag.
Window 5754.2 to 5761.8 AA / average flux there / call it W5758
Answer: 17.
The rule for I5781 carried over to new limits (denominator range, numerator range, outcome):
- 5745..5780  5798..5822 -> 1.04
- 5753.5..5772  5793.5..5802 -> 0.95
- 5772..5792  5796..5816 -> 1.11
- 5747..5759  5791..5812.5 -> 1.08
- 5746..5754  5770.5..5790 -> 0.99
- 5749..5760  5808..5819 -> 1.14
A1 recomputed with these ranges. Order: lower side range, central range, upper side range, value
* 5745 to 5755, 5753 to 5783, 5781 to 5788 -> -0.11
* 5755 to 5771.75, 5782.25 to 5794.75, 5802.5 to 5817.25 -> 0.15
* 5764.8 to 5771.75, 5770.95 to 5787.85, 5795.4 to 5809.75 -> 0.11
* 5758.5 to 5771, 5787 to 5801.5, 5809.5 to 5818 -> 0.12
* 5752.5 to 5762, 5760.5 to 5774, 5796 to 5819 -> -0.11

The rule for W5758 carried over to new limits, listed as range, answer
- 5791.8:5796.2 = 17.5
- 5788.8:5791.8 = 16.4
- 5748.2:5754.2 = 16.5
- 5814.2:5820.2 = 17.7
